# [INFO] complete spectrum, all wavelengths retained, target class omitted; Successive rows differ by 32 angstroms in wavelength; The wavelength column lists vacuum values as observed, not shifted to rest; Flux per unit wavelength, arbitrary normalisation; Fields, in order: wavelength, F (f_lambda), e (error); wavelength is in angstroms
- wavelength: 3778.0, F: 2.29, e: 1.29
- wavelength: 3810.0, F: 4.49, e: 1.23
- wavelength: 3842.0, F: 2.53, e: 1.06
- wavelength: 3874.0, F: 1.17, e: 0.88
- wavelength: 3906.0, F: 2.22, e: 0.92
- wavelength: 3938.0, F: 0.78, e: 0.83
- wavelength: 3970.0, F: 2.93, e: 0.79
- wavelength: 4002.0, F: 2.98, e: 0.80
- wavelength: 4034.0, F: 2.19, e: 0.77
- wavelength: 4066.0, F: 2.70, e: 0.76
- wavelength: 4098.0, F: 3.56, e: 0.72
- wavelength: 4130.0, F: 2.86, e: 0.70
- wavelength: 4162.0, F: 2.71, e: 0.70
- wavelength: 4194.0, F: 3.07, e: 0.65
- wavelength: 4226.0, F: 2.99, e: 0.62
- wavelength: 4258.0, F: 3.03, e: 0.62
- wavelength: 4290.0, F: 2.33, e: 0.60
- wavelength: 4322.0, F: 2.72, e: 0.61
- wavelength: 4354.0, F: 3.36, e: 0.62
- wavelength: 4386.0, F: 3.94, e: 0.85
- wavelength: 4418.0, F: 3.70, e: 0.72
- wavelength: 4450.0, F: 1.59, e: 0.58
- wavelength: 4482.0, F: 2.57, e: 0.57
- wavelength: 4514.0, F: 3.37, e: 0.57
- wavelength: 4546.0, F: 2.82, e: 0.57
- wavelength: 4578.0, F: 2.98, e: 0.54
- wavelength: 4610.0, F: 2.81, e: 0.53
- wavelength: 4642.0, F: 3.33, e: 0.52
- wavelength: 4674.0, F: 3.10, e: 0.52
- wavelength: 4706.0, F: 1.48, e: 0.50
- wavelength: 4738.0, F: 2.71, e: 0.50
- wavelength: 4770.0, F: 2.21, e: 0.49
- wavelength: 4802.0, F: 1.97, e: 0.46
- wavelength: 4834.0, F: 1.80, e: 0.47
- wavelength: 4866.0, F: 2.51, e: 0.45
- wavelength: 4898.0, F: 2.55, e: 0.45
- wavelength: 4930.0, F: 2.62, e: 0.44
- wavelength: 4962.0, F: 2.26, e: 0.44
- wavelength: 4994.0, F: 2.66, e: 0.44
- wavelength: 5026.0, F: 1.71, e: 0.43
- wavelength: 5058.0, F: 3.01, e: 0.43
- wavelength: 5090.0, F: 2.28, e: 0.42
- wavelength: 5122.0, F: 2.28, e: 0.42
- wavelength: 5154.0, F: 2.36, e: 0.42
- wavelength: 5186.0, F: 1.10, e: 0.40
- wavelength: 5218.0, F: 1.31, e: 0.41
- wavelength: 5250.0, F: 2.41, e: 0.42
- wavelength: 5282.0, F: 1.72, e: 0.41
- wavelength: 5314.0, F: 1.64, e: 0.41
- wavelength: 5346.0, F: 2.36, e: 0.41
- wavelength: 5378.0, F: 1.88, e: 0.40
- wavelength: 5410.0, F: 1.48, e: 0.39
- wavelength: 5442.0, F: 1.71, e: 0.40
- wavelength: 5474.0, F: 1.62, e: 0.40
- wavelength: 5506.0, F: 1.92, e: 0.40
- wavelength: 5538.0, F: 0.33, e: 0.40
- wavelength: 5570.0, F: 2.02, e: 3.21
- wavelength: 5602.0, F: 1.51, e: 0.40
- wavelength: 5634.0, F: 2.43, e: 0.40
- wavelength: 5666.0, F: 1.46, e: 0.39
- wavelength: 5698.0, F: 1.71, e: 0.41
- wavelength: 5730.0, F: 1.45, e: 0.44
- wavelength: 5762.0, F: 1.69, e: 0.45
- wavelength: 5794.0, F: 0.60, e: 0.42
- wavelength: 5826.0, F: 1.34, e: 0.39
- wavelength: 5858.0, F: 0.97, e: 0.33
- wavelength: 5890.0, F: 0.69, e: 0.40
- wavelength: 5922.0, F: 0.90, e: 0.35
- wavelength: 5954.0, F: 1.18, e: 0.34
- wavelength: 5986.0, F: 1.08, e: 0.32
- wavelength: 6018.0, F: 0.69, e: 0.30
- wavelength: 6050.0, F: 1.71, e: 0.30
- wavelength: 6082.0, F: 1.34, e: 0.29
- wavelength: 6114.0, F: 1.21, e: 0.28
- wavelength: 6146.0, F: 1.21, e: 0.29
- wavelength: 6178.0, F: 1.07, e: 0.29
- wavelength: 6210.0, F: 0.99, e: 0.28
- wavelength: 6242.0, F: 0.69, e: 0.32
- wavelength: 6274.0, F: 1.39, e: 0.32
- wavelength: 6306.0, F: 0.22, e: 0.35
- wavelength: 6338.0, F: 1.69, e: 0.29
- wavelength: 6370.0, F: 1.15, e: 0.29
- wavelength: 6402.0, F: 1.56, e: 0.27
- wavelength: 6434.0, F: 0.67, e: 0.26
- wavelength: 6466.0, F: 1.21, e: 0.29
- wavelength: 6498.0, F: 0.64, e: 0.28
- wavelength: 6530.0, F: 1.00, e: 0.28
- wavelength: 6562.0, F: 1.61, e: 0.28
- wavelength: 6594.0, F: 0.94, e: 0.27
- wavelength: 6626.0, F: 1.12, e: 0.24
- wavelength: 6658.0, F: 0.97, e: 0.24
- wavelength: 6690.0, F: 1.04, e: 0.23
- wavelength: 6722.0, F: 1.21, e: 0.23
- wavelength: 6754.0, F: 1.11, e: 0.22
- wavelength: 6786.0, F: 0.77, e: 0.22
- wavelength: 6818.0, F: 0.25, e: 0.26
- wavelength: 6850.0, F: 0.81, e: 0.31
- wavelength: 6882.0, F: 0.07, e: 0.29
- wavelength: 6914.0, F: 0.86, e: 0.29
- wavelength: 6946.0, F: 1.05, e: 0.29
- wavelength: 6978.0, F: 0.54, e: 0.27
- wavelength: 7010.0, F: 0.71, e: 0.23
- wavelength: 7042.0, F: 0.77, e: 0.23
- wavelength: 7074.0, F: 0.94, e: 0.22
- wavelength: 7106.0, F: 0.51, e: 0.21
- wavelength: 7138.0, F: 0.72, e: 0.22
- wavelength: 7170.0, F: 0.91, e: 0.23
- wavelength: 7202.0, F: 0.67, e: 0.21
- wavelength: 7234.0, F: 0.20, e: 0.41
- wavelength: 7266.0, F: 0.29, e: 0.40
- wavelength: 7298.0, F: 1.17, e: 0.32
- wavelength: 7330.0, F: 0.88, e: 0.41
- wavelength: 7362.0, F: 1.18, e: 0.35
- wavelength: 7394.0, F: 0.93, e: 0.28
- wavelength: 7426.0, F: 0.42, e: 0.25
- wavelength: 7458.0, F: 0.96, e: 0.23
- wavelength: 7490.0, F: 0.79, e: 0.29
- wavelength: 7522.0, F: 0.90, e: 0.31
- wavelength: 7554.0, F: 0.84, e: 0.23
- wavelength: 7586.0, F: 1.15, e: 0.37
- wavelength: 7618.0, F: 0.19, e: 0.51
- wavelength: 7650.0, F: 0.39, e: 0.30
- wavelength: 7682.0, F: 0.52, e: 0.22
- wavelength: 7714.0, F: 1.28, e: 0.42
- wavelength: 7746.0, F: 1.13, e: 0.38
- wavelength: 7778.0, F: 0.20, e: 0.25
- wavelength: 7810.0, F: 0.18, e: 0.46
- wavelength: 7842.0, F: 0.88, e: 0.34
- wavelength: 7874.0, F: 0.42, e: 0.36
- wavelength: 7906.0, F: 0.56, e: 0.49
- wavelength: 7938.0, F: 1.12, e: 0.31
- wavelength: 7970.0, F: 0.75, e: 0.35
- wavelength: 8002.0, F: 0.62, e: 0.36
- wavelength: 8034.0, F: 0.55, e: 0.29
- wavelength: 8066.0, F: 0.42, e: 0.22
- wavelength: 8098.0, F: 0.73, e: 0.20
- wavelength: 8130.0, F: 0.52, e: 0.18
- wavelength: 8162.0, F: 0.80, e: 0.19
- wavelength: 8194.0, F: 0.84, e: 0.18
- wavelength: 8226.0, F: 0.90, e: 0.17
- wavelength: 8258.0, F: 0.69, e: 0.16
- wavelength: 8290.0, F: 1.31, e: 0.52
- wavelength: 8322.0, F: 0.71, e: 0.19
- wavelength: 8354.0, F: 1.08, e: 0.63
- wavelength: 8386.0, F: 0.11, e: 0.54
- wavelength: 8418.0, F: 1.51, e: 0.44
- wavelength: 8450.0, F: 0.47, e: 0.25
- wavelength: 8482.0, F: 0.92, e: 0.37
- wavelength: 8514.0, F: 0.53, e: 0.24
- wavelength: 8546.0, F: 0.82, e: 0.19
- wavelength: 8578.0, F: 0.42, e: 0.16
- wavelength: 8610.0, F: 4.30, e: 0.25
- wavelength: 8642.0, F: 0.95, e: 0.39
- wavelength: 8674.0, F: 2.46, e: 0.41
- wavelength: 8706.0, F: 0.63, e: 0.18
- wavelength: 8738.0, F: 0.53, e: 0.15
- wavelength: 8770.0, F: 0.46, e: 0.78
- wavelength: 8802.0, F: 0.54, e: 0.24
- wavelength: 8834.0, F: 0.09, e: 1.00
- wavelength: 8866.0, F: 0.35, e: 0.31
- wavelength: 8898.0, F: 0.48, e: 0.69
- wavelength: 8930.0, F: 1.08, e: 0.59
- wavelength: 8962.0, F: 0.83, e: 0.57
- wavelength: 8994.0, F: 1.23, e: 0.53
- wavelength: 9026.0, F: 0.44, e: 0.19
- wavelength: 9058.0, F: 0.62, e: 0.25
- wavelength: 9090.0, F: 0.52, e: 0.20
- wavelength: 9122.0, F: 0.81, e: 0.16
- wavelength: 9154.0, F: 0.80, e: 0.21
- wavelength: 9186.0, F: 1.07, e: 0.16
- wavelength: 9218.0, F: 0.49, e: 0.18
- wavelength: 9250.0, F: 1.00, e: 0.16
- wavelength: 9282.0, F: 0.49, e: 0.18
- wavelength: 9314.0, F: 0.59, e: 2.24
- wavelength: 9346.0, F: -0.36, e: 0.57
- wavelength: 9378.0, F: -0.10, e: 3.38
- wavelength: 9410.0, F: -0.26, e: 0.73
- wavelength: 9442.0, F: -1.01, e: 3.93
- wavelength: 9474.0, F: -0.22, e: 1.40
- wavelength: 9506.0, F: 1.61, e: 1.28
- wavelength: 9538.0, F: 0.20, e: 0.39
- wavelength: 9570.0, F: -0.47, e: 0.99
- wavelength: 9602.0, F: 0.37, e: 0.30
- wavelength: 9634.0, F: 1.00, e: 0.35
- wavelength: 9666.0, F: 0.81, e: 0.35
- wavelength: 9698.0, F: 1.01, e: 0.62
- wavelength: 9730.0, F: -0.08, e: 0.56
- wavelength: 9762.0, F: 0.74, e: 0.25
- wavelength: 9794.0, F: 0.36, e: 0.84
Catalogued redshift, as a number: 1.311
